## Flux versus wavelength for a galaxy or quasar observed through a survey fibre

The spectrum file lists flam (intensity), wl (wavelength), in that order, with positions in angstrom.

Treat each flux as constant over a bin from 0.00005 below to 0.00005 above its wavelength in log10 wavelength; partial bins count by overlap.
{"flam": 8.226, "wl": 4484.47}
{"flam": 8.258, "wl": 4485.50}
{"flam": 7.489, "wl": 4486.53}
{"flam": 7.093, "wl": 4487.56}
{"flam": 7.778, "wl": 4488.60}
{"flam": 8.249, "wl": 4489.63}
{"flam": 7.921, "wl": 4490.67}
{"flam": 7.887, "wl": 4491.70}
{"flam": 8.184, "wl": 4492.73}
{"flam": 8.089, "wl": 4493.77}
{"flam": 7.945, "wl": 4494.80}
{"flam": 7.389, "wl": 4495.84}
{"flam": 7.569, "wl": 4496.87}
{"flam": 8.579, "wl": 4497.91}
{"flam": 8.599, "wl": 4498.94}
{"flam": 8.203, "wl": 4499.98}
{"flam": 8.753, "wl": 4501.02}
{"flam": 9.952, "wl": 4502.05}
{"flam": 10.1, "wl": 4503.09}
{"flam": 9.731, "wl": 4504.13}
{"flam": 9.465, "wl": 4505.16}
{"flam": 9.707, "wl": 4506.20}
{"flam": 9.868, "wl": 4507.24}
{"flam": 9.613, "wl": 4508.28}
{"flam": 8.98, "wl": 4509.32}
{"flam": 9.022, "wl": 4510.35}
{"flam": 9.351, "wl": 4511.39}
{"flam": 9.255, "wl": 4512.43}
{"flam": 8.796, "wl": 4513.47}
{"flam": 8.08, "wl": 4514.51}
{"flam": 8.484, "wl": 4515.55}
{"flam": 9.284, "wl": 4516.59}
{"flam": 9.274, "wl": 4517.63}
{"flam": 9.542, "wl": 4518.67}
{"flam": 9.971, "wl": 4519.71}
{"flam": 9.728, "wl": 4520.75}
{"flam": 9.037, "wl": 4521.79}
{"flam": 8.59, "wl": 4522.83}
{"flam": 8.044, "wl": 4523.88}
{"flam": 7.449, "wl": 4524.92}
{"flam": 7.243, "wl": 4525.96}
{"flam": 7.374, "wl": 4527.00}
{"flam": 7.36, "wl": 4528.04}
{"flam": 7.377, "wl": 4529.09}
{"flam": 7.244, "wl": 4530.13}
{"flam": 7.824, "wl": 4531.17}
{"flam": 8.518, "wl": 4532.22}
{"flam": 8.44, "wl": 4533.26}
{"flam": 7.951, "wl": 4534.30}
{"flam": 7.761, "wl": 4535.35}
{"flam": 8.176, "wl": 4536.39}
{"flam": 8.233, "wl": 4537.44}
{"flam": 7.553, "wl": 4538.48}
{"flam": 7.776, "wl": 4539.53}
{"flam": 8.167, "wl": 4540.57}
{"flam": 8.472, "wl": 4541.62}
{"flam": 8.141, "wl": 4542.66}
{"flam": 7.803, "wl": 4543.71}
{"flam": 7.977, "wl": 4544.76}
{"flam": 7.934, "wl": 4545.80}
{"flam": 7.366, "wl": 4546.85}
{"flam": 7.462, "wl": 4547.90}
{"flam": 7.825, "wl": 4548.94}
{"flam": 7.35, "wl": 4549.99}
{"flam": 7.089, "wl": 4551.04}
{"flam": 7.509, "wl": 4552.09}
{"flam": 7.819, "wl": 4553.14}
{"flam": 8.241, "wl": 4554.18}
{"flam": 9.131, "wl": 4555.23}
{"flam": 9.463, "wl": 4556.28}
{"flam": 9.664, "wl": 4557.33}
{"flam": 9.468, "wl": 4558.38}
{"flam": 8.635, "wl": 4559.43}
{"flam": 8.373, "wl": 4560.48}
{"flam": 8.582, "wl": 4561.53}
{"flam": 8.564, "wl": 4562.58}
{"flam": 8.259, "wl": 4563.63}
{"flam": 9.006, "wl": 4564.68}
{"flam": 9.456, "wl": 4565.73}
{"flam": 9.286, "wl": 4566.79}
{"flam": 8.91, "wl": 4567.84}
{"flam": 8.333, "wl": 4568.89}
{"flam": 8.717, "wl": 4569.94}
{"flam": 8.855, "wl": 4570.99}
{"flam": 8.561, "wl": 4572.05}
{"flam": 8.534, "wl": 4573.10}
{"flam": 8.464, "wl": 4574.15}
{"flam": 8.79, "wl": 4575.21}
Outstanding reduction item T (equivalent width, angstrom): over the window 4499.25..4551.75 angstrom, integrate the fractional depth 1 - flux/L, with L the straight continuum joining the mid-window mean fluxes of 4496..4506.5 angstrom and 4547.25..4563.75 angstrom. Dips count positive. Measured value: 1.6 angstrom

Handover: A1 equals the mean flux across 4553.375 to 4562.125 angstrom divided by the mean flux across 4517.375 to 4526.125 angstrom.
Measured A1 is 1.0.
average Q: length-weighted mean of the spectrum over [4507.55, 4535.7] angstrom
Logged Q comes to 8.52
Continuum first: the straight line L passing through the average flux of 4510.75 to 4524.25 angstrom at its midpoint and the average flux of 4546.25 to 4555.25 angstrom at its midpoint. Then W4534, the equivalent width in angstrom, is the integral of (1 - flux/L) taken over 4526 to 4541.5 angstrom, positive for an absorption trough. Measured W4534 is 1.0 angstrom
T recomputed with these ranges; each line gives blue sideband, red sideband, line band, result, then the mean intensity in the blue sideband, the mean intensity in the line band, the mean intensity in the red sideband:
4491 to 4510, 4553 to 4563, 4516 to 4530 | 0.6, 8.81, 8.45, 8.84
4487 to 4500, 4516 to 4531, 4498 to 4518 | -2.5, 7.95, 9.17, 8.38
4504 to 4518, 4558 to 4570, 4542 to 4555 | 1.7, 9.19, 7.75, 8.79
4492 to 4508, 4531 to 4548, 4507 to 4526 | -1.1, 8.81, 8.96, 7.99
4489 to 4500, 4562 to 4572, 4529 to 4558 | 1.8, 8.05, 8.03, 8.8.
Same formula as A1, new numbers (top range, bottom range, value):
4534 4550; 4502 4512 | 0.83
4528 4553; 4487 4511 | 0.90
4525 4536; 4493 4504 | 0.90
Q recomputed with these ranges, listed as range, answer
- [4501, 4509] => 9.69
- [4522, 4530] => 7.67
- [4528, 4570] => 8.23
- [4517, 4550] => 8.11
